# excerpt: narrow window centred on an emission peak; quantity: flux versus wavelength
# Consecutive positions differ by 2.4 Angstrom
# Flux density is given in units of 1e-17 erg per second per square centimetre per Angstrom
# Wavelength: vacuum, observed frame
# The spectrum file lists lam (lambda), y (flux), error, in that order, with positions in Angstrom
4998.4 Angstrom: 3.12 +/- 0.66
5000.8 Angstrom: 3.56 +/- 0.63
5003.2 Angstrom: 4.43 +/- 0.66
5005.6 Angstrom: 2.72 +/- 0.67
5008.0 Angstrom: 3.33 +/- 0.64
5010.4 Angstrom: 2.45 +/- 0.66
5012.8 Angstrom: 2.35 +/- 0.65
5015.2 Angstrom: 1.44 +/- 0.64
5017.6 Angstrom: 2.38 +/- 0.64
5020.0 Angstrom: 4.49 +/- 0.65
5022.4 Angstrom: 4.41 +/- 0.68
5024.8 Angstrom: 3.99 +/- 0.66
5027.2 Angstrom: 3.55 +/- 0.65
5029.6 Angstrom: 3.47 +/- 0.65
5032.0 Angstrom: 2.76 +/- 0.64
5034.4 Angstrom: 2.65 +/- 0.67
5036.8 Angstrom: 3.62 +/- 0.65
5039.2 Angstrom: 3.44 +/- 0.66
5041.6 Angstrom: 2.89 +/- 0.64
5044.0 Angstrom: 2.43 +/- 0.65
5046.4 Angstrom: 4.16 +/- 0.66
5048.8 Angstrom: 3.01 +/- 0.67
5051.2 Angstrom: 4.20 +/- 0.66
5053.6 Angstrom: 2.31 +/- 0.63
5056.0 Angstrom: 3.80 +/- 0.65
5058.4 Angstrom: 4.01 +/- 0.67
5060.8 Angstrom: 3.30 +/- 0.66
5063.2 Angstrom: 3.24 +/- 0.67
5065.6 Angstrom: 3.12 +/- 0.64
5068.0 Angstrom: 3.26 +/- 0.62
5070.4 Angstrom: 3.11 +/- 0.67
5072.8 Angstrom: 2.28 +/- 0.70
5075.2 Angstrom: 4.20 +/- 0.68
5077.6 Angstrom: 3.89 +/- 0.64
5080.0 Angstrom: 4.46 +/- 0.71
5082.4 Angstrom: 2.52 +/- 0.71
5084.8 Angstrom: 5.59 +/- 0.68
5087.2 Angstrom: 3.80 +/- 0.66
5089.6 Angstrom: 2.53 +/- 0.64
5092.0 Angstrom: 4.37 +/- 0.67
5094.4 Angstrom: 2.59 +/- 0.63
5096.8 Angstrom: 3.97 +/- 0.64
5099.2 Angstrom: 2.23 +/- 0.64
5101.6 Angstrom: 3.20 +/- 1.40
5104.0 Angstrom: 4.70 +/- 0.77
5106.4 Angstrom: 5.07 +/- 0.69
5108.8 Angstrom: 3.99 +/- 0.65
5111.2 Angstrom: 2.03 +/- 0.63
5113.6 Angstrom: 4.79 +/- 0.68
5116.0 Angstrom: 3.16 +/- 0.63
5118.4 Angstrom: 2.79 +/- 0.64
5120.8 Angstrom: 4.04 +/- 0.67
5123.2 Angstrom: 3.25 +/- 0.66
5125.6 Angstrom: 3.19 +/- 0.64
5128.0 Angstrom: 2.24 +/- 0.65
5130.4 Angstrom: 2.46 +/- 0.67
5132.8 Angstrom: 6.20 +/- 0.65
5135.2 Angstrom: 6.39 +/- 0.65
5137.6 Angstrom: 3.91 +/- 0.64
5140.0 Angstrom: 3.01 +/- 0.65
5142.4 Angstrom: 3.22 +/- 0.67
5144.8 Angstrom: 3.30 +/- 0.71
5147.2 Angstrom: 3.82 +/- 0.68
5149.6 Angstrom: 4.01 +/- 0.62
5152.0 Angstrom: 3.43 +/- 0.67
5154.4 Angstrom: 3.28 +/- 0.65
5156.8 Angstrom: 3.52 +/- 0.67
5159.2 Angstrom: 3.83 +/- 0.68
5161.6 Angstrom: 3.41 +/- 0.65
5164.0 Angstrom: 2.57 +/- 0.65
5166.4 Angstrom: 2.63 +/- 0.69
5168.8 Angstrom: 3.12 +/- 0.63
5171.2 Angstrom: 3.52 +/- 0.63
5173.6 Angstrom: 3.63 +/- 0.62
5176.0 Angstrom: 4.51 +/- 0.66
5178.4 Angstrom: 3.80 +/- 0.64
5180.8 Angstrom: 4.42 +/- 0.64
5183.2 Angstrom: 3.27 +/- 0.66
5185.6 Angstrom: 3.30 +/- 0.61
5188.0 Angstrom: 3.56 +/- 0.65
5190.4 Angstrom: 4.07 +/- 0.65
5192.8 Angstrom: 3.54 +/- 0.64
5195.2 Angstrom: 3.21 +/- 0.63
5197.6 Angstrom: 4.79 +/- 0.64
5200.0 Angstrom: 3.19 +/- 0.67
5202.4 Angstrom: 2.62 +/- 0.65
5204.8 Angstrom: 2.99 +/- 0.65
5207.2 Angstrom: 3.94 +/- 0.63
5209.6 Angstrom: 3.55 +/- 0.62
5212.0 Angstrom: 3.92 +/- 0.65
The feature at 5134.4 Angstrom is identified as [O III] 5007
